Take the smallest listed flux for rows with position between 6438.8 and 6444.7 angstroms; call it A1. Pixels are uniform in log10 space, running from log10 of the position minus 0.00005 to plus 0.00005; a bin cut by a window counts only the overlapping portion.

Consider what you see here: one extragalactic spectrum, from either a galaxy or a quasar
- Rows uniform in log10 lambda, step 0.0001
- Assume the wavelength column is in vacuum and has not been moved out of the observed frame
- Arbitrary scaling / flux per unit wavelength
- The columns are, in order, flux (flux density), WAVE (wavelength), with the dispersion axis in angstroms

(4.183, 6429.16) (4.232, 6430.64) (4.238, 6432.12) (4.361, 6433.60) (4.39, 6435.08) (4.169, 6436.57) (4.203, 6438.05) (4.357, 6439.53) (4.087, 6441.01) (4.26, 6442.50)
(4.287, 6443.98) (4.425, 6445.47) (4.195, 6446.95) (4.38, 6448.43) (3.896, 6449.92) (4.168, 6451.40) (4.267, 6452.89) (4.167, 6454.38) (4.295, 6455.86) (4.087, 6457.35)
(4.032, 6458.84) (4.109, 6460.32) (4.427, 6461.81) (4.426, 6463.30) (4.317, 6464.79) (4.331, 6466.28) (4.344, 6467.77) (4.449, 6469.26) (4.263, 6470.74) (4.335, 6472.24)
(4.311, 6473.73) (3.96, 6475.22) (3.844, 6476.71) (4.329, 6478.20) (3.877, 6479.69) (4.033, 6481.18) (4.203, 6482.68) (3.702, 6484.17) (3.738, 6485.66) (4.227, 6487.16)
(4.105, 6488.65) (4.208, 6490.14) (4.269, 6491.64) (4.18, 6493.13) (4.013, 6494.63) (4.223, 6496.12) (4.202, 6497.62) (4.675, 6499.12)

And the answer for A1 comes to 4.087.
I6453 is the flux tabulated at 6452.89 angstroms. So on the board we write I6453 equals 4.267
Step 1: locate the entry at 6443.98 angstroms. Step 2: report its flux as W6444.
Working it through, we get 4.287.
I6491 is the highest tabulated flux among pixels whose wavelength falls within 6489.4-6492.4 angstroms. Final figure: 4.269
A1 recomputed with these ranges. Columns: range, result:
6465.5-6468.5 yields 4.331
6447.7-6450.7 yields 3.896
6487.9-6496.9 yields 4.013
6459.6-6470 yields 4.109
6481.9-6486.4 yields 3.702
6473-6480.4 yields 3.844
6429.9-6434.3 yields 4.232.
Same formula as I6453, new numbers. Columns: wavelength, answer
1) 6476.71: 3.844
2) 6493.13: 4.18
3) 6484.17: 3.702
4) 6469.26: 4.449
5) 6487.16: 4.227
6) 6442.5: 4.26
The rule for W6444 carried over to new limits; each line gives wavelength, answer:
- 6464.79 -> 4.317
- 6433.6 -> 4.361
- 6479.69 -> 3.877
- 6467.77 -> 4.344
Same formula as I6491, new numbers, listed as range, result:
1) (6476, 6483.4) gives 4.329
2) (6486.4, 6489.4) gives 4.227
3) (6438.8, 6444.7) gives 4.357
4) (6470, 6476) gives 4.335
